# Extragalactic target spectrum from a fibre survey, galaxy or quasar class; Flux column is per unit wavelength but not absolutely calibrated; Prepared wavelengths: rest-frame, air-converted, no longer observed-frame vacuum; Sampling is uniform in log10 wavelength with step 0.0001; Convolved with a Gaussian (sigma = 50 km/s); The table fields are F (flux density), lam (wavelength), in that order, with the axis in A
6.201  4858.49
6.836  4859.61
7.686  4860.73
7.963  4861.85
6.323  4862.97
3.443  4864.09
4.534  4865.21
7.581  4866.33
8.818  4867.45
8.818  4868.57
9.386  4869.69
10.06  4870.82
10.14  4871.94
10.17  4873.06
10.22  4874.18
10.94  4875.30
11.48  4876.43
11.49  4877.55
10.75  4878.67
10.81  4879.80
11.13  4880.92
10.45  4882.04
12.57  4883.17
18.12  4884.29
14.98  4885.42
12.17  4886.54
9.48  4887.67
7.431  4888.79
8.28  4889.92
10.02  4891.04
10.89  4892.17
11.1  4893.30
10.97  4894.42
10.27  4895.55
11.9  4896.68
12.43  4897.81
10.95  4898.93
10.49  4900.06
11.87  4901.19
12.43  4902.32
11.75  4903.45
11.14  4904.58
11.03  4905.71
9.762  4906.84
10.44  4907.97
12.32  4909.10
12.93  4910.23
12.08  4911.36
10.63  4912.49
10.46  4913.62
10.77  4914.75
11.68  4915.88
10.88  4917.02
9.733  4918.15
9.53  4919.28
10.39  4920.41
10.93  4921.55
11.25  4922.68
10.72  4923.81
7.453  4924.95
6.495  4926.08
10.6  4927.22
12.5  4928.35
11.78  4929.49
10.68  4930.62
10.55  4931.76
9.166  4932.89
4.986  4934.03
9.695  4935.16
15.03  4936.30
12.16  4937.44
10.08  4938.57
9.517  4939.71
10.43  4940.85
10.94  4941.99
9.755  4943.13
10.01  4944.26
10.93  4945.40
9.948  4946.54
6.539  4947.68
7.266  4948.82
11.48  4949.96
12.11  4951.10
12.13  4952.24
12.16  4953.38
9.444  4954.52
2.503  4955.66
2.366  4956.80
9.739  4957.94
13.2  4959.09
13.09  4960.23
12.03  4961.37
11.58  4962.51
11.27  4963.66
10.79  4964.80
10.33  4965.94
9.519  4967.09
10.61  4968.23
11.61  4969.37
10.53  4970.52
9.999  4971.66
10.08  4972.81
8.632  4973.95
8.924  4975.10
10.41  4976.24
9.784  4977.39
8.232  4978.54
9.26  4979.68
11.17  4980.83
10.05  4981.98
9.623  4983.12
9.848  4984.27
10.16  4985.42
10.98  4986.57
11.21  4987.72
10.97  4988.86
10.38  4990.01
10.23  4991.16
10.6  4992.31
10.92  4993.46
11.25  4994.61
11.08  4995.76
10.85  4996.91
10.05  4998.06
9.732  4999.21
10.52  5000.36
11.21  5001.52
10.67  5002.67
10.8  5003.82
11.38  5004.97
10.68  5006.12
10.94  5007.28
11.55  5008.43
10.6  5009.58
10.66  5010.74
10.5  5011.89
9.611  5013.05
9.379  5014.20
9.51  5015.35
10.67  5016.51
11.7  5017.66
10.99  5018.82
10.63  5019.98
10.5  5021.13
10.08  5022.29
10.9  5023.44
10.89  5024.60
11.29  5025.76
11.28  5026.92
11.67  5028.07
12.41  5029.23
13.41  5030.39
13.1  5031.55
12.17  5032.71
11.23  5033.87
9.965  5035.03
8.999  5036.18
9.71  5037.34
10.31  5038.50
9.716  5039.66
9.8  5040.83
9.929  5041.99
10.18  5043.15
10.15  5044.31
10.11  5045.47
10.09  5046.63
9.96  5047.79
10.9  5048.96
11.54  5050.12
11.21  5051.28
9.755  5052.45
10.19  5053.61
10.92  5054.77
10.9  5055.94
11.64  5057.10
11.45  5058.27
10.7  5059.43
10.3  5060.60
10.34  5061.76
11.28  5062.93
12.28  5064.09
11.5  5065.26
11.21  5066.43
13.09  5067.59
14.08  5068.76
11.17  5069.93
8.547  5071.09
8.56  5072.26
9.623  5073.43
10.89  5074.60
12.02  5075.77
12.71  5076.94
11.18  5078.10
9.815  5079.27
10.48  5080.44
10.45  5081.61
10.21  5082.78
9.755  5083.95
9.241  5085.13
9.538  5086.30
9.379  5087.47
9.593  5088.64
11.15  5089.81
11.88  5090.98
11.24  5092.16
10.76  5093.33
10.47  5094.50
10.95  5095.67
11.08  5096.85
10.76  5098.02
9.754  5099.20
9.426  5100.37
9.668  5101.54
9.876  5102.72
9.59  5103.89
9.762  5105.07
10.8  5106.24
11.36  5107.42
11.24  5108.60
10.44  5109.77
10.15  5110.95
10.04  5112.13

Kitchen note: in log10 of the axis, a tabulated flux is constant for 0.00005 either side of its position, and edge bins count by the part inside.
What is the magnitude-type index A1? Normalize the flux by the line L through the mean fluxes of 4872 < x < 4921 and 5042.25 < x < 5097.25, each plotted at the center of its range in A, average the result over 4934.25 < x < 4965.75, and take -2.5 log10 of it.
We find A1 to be 0.09 mag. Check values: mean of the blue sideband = 11.1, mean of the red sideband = 10.7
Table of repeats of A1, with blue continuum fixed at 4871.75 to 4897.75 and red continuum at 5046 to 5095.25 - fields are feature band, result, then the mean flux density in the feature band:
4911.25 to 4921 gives 0.048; 10.6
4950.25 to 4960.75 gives 0.141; 9.67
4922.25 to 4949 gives 0.112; 9.97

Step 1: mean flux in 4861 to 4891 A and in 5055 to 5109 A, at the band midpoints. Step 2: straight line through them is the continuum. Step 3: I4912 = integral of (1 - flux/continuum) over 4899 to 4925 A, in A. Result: -2.4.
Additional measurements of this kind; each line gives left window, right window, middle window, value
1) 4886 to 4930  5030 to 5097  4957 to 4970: -0.3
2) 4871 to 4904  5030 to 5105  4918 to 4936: 2.0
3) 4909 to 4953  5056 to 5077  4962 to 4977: 0.4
